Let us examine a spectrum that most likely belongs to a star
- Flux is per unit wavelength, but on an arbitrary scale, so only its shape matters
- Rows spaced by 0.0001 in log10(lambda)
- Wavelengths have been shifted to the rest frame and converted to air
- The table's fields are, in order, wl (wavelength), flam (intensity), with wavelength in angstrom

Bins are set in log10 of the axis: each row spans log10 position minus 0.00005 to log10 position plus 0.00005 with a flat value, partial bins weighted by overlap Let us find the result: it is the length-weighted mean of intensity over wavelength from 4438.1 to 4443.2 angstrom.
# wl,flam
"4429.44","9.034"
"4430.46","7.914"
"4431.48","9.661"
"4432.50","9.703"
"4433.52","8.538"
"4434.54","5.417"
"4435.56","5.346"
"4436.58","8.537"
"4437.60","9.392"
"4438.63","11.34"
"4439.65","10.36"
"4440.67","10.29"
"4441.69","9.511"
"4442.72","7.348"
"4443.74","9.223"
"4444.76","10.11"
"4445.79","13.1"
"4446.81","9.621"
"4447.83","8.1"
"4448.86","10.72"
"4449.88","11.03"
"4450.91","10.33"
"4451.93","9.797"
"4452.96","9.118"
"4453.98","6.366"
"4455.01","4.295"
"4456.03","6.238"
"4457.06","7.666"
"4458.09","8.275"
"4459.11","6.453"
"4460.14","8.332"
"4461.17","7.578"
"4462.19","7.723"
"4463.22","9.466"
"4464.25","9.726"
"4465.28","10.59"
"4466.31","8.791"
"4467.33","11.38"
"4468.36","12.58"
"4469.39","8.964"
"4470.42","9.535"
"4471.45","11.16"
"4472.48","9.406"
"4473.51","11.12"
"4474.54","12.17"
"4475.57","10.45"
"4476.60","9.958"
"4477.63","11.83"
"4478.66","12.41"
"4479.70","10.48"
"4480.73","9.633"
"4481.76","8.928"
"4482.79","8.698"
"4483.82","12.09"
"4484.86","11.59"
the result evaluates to 9.77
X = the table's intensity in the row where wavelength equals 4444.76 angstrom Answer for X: 10.11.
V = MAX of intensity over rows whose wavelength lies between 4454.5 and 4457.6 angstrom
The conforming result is 7.666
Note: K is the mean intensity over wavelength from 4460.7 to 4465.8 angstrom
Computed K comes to 9.03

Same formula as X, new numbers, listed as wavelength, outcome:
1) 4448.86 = 10.72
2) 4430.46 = 7.914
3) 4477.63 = 11.83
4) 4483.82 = 12.09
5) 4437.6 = 9.392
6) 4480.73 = 9.633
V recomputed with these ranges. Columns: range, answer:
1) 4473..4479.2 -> 12.41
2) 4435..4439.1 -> 11.34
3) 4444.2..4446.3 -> 13.1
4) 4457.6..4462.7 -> 8.332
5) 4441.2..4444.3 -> 9.511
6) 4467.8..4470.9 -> 12.58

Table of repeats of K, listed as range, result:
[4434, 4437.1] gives 6.48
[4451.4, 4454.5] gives 8.44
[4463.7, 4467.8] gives 10.1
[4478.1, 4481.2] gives 10.9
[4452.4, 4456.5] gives 6.54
